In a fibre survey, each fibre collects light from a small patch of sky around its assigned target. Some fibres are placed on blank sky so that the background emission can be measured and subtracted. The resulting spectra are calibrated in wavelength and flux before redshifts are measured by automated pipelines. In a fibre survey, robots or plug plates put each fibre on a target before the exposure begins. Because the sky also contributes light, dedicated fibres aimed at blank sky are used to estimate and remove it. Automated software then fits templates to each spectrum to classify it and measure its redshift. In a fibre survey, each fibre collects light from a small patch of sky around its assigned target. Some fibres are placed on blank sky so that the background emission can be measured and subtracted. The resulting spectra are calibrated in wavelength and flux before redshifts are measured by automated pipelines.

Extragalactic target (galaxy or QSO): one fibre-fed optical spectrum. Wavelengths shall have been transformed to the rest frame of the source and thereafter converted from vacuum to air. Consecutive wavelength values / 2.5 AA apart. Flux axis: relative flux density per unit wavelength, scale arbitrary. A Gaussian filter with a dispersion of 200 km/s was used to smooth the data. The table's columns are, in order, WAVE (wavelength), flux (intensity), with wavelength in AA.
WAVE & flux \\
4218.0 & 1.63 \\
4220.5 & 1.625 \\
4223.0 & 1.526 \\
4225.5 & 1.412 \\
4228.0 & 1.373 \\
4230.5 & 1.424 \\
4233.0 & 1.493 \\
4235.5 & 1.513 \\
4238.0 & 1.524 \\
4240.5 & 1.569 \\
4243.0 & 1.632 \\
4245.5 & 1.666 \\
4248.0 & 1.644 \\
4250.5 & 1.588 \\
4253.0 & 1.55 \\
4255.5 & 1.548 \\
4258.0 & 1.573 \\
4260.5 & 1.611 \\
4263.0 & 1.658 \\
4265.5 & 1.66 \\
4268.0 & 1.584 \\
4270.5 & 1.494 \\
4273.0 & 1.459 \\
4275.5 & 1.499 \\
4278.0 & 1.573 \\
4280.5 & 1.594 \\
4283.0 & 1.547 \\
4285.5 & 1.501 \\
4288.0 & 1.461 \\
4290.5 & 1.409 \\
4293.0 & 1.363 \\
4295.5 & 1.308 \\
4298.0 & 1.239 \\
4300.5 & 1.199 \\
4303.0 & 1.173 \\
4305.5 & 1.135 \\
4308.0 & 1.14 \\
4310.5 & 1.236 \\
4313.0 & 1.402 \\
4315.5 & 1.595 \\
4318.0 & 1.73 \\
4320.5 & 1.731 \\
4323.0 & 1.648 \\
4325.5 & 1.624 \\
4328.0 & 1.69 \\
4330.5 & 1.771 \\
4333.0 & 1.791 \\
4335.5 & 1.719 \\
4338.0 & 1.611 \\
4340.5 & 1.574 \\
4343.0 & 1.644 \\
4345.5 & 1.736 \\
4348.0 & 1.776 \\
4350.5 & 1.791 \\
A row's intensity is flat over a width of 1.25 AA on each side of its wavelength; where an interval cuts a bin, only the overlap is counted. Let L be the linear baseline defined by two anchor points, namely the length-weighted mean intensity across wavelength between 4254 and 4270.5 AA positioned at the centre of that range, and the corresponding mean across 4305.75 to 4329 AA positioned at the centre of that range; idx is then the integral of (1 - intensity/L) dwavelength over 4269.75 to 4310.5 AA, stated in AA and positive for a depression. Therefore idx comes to 4.7 AA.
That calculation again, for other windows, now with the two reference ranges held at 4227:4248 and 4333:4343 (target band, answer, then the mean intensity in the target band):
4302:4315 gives 3.1 AA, 1.24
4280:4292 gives 0.7 AA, 1.49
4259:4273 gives -0.2 AA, 1.59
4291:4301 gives 1.9 AA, 1.29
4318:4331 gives -0.4 AA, 1.69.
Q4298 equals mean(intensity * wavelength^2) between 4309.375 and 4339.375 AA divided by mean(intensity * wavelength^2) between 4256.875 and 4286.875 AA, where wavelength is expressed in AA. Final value 1.1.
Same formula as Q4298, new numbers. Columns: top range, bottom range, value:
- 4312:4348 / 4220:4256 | 1.13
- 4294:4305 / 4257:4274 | 0.79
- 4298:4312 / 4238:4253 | 0.76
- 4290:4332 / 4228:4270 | 0.94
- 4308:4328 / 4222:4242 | 1.09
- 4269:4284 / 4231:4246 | 1.00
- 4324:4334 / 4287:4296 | 1.26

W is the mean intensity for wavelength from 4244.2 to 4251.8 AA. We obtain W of 1.63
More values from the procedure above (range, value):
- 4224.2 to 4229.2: 1.39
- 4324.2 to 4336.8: 1.72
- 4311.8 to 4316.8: 1.5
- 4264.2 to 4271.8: 1.58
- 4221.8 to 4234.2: 1.45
